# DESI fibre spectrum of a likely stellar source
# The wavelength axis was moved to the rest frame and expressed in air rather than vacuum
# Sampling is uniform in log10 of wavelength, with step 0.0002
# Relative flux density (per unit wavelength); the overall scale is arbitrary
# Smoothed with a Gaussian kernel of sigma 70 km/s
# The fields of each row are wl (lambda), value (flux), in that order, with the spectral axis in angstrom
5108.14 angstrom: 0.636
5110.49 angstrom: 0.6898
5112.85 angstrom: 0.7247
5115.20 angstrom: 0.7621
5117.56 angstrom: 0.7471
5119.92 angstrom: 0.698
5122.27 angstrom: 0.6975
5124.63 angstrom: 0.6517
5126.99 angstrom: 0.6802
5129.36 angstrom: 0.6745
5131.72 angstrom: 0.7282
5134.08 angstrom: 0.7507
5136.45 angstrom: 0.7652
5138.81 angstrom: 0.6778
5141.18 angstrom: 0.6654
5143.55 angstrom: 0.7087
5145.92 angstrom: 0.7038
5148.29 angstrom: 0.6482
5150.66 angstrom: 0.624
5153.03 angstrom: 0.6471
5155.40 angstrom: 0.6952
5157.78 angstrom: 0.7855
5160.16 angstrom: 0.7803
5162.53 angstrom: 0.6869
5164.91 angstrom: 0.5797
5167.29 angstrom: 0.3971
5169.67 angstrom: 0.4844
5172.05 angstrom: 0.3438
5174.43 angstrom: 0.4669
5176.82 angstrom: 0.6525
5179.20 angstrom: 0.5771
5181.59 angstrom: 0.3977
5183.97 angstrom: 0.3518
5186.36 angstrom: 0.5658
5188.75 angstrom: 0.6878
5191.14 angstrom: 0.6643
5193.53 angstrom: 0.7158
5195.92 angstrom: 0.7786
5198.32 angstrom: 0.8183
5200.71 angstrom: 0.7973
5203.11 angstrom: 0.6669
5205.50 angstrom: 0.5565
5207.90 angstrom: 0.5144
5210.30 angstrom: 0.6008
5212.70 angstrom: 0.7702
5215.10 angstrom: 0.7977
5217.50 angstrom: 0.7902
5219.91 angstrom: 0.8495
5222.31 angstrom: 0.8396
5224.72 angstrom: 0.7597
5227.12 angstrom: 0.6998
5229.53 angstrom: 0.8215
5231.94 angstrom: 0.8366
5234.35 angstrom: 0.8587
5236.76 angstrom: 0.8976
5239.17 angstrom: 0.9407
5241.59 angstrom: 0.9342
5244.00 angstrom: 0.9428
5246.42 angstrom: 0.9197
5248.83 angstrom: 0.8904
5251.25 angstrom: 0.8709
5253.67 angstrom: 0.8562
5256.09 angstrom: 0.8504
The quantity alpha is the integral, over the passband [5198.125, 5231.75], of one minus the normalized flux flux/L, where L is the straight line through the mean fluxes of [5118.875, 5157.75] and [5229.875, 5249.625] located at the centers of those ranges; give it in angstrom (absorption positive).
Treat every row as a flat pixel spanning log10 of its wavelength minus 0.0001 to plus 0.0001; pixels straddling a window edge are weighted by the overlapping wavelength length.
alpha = 4.52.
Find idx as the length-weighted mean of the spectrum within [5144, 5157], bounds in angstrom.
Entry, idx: 0.67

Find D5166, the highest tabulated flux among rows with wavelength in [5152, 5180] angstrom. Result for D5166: 0.7855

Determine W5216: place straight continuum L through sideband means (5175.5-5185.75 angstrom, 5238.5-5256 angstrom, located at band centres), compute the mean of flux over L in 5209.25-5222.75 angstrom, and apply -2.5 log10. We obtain -0.09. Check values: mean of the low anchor 0.498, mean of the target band 0.773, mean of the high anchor 0.903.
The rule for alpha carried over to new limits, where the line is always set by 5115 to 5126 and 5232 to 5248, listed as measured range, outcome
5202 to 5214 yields 3.3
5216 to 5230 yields 1.4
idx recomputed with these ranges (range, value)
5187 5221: 0.712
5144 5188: 0.58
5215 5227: 0.799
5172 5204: 0.615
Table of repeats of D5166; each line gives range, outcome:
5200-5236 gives 0.8587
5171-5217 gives 0.8183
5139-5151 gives 0.7087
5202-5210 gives 0.6669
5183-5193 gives 0.6878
